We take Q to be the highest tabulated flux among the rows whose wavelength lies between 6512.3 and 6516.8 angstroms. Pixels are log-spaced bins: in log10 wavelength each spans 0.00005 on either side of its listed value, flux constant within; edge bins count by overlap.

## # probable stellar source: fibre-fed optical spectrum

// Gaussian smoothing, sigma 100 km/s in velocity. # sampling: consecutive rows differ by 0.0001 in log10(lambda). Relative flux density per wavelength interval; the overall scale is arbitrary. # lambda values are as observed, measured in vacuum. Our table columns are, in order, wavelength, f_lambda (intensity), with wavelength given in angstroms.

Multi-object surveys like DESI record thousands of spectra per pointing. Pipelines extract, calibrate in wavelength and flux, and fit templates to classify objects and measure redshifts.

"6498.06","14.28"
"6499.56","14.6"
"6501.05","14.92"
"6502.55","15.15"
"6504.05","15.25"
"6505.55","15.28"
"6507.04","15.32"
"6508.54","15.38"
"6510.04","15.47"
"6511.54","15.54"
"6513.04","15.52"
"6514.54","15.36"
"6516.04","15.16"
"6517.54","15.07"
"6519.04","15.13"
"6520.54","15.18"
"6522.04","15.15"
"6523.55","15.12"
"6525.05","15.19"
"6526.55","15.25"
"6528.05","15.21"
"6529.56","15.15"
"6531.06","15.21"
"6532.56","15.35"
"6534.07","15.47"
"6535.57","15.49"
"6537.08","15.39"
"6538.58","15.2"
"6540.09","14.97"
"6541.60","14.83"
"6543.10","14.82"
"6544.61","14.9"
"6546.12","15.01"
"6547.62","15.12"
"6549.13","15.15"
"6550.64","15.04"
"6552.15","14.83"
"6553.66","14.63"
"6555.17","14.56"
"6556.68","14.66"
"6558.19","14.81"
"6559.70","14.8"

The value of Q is 15.52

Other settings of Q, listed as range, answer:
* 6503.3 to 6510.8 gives 15.47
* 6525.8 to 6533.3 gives 15.35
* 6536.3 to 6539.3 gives 15.39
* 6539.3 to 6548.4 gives 15.12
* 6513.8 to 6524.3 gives 15.36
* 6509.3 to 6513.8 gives 15.54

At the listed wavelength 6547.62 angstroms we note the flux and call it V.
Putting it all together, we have 15.12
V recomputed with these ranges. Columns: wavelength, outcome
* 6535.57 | 15.49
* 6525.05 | 15.19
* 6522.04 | 15.15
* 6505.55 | 15.28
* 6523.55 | 15.12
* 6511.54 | 15.54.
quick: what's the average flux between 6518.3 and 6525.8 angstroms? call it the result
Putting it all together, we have 15.2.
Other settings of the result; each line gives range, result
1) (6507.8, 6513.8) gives 15.5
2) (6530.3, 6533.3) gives 15.3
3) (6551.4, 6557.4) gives 14.7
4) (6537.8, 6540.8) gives 15.1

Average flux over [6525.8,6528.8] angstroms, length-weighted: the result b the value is 15.3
